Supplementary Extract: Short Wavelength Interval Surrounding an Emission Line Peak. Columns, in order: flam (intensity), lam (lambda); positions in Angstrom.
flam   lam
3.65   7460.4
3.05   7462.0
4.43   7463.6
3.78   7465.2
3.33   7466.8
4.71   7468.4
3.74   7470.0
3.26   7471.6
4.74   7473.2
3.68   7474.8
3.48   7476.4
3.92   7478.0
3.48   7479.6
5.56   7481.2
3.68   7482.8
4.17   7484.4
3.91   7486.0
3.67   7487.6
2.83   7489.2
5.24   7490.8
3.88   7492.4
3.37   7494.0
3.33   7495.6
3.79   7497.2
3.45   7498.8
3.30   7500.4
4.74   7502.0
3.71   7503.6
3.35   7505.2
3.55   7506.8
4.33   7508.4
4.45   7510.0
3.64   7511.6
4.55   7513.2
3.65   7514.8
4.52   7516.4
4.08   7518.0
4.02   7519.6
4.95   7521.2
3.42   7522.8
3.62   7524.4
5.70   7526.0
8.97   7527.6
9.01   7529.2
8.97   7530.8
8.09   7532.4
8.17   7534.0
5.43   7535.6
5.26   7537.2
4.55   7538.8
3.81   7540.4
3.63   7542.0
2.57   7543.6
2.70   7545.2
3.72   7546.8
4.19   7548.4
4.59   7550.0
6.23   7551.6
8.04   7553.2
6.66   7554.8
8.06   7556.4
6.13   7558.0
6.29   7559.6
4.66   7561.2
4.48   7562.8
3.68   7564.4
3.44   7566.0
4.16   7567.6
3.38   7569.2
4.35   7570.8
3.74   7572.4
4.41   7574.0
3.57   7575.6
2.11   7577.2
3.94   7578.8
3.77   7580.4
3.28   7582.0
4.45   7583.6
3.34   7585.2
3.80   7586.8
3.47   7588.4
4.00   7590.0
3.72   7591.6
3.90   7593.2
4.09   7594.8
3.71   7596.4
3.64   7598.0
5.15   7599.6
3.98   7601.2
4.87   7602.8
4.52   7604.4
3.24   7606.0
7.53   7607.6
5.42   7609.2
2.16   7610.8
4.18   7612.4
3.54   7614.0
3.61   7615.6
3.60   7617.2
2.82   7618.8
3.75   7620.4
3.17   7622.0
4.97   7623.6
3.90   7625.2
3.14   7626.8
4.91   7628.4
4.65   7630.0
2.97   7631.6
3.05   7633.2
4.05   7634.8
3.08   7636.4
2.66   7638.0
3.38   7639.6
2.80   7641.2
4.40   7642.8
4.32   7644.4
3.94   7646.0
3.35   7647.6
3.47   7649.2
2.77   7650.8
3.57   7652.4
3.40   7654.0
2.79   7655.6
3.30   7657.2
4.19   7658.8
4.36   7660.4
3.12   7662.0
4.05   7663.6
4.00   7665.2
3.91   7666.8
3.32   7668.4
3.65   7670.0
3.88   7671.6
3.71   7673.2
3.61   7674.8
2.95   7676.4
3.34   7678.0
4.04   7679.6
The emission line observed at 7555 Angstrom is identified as [N II]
